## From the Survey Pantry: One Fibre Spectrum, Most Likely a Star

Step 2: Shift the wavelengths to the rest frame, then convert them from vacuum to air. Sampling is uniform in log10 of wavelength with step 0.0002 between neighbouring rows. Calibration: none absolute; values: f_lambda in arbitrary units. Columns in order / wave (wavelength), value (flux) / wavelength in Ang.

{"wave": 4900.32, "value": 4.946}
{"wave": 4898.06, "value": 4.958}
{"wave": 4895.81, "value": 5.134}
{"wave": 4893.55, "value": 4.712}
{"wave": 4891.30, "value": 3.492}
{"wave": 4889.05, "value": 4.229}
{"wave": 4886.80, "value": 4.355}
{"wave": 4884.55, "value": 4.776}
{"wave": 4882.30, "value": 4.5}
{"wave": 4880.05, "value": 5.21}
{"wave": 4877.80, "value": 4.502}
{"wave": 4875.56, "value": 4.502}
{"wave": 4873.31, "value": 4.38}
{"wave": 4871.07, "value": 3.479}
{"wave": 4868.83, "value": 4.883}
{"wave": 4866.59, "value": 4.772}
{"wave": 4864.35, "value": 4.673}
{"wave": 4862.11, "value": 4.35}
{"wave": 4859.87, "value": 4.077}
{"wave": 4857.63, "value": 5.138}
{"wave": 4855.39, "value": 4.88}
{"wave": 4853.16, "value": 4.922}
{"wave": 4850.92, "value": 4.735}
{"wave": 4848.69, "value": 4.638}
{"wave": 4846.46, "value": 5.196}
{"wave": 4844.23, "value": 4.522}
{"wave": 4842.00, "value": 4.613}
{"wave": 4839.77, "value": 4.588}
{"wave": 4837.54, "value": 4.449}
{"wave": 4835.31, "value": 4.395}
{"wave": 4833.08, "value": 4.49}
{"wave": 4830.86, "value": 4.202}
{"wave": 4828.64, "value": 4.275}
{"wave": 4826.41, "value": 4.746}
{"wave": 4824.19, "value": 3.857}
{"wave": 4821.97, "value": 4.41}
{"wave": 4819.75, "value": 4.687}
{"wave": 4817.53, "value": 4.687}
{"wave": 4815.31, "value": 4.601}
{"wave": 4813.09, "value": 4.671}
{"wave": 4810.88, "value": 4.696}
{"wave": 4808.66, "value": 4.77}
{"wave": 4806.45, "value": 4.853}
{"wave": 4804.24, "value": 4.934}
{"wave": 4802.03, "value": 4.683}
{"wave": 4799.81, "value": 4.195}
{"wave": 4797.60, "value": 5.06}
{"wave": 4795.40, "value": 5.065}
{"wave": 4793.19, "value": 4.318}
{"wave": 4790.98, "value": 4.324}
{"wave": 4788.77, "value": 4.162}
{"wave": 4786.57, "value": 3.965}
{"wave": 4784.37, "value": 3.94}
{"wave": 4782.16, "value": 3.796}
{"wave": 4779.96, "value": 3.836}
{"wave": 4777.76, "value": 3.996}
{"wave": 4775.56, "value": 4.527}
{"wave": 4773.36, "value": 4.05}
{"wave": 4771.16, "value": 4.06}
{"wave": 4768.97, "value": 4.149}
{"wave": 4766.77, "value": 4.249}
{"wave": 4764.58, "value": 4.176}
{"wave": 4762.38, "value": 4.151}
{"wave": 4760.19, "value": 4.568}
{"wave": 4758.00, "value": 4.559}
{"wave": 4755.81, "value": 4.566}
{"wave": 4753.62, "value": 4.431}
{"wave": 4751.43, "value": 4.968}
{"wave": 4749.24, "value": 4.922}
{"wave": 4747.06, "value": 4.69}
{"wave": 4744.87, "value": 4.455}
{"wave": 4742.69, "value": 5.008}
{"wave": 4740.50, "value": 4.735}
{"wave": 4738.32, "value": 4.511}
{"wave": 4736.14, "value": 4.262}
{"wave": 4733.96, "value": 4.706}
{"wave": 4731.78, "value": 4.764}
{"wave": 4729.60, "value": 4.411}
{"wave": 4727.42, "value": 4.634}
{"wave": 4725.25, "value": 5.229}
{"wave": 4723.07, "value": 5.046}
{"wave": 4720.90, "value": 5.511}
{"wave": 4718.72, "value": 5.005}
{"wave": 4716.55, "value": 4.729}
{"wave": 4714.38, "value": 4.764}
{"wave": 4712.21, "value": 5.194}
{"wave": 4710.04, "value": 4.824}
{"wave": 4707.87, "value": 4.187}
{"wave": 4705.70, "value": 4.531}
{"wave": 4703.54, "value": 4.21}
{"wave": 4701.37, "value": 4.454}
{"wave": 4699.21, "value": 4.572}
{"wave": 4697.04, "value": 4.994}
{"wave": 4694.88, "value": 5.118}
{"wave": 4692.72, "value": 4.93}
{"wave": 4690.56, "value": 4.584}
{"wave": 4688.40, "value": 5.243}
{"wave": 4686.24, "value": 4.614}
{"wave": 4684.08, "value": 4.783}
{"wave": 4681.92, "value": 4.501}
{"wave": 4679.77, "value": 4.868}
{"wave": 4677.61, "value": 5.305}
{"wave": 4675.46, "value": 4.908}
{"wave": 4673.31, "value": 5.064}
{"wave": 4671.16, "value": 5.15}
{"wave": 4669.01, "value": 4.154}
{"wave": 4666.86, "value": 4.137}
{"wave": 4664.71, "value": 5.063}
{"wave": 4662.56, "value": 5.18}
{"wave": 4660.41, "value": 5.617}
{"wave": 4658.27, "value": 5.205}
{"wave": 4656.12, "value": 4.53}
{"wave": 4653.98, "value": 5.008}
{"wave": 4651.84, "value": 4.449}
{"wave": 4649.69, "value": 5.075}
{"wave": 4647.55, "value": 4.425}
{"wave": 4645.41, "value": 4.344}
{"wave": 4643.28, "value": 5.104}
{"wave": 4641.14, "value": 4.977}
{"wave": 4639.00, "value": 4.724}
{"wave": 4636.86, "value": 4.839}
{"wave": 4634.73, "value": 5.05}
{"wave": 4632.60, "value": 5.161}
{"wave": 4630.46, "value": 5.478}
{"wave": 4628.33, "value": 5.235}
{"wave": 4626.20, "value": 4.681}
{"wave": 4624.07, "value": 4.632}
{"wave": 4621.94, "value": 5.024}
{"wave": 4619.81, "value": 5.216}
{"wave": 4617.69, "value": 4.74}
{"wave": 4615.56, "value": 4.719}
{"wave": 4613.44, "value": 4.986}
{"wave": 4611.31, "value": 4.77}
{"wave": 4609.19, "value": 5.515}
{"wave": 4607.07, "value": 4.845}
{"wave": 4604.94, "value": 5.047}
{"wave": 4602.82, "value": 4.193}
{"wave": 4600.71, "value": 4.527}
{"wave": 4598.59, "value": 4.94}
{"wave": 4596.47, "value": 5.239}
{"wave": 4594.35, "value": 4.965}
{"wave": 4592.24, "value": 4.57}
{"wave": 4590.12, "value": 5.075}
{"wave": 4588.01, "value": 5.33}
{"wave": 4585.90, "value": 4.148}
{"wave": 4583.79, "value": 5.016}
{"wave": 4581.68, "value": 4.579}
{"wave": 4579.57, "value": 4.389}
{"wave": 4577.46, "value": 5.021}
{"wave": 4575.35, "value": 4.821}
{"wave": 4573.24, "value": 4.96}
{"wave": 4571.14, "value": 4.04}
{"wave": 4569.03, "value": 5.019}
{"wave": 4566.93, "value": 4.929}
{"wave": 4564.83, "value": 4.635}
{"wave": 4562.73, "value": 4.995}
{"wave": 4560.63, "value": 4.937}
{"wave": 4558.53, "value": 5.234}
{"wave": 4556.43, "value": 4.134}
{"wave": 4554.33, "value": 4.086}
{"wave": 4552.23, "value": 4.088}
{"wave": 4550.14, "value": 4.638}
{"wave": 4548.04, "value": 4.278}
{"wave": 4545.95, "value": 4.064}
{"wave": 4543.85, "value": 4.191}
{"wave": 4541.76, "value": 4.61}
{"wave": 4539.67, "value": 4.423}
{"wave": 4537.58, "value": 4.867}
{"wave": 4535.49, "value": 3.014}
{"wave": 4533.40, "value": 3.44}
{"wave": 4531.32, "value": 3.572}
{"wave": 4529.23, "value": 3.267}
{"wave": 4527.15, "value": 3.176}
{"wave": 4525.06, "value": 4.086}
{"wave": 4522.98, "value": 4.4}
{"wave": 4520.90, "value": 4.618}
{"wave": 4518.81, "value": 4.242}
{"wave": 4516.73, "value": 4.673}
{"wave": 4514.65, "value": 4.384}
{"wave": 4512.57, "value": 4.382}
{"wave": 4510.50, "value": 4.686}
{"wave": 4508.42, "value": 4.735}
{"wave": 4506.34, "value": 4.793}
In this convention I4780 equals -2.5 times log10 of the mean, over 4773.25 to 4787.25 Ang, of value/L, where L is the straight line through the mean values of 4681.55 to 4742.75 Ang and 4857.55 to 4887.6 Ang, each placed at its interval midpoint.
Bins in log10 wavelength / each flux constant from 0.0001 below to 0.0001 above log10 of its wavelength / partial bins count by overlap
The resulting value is 0.162 mag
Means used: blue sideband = 4.76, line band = 4.01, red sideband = 4.52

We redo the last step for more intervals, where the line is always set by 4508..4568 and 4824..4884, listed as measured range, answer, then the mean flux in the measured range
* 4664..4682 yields -0.09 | 4.81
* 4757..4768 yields 0.04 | 4.34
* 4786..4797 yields 0.02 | 4.42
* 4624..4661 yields -0.12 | 4.92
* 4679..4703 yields -0.08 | 4.77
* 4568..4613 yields -0.11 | 4.81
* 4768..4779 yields 0.09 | 4.15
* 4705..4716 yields -0.06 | 4.71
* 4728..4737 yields -0.02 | 4.55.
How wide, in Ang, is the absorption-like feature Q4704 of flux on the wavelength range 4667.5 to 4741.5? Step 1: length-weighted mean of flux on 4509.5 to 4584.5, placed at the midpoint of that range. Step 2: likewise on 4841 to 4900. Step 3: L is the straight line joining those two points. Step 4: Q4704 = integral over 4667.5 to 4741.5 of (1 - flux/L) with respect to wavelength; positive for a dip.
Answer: -4.7 Ang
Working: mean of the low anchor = 4.38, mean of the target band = 4.78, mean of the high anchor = 4.61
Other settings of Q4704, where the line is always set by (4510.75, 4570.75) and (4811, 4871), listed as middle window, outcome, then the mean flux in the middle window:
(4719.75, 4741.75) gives -1.5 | 4.78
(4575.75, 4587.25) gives -0.8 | 4.66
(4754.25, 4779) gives 1.3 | 4.28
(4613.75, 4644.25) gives -4.1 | 4.97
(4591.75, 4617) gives -2.9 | 4.86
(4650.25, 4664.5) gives -1.9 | 5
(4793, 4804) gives -0.4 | 4.71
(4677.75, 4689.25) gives -1.0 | 4.83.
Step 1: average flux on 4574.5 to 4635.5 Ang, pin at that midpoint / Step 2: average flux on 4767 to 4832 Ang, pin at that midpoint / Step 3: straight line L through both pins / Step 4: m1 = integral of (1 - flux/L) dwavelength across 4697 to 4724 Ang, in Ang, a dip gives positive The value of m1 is -0.8 Ang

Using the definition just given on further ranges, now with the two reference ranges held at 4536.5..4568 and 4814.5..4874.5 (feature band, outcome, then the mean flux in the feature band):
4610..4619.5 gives -0.7 Ang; 4.86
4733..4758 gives -0.6 Ang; 4.66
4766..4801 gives 2.4 Ang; 4.23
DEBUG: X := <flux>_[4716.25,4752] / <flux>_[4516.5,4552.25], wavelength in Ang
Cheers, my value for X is 1.2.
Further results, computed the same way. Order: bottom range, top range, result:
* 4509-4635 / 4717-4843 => 0.98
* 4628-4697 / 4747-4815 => 0.90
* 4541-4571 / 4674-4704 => 1.06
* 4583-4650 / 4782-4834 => 0.92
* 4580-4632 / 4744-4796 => 0.88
